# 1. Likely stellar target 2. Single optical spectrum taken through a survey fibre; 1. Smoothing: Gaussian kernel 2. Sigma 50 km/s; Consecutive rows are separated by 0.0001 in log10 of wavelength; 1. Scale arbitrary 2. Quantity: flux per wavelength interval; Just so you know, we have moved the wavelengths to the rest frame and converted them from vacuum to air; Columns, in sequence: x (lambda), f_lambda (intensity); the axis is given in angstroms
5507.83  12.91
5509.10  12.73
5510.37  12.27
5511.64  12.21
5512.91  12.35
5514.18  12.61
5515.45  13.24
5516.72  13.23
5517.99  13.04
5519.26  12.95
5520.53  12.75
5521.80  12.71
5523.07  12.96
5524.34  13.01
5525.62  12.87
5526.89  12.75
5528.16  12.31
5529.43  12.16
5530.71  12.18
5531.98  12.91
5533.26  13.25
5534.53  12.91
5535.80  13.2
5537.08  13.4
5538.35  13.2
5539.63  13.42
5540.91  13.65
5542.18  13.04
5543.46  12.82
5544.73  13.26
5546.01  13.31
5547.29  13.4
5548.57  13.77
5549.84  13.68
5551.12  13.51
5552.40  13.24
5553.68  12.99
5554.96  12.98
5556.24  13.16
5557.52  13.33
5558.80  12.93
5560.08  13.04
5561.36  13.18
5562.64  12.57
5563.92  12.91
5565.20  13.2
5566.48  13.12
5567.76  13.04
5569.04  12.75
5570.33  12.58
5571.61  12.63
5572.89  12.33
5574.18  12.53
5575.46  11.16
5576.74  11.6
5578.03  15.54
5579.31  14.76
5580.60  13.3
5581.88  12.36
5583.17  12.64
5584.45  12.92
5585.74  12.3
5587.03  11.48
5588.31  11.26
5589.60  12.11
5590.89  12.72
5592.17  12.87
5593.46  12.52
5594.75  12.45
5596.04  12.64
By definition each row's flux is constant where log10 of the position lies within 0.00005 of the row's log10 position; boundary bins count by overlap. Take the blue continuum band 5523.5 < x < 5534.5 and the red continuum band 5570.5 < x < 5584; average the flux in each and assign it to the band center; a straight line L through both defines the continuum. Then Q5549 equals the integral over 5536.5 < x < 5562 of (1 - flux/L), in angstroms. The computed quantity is -0.98 angstroms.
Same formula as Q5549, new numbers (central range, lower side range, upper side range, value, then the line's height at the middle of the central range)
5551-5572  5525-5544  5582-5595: -0.6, 12.6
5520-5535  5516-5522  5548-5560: 0.4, 13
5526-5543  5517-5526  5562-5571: -0.1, 12.9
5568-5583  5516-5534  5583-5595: -0.5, 12.4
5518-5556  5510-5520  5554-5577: -0.9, 12.7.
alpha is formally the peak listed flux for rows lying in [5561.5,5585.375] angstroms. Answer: 15.54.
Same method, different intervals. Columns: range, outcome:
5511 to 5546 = 13.65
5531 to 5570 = 13.77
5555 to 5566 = 13.33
